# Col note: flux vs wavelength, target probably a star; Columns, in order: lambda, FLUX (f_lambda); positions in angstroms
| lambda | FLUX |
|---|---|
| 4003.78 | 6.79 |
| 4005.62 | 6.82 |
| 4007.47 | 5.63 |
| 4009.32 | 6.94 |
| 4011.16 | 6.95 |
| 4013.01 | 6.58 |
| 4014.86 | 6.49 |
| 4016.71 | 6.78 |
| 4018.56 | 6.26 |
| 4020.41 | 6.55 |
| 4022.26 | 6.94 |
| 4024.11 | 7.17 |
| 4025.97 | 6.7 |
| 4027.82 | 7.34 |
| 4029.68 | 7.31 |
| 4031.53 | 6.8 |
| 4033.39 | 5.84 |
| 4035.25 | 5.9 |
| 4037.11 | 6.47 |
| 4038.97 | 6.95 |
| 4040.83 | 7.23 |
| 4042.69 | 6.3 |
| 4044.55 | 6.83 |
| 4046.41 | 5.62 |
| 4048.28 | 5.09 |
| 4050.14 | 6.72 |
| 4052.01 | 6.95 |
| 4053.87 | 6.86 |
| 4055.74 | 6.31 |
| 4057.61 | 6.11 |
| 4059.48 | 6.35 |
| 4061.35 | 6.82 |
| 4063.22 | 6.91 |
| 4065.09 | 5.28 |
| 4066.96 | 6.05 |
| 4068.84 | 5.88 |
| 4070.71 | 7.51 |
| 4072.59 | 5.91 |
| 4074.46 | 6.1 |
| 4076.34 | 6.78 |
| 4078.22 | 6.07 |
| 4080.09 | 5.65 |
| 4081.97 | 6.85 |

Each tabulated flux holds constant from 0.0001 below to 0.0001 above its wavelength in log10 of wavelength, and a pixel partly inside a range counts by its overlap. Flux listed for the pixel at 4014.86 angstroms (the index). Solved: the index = 6.49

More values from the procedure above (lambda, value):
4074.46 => 6.1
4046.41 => 5.62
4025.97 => 6.7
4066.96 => 6.05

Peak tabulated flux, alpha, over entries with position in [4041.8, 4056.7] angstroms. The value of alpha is 6.95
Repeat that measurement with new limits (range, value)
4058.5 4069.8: 6.91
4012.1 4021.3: 6.78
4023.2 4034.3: 7.34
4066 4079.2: 7.51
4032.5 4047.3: 7.23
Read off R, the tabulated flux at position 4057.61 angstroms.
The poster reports 6.11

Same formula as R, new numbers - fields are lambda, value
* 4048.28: 5.09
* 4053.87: 6.86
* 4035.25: 5.9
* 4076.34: 6.78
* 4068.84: 5.88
